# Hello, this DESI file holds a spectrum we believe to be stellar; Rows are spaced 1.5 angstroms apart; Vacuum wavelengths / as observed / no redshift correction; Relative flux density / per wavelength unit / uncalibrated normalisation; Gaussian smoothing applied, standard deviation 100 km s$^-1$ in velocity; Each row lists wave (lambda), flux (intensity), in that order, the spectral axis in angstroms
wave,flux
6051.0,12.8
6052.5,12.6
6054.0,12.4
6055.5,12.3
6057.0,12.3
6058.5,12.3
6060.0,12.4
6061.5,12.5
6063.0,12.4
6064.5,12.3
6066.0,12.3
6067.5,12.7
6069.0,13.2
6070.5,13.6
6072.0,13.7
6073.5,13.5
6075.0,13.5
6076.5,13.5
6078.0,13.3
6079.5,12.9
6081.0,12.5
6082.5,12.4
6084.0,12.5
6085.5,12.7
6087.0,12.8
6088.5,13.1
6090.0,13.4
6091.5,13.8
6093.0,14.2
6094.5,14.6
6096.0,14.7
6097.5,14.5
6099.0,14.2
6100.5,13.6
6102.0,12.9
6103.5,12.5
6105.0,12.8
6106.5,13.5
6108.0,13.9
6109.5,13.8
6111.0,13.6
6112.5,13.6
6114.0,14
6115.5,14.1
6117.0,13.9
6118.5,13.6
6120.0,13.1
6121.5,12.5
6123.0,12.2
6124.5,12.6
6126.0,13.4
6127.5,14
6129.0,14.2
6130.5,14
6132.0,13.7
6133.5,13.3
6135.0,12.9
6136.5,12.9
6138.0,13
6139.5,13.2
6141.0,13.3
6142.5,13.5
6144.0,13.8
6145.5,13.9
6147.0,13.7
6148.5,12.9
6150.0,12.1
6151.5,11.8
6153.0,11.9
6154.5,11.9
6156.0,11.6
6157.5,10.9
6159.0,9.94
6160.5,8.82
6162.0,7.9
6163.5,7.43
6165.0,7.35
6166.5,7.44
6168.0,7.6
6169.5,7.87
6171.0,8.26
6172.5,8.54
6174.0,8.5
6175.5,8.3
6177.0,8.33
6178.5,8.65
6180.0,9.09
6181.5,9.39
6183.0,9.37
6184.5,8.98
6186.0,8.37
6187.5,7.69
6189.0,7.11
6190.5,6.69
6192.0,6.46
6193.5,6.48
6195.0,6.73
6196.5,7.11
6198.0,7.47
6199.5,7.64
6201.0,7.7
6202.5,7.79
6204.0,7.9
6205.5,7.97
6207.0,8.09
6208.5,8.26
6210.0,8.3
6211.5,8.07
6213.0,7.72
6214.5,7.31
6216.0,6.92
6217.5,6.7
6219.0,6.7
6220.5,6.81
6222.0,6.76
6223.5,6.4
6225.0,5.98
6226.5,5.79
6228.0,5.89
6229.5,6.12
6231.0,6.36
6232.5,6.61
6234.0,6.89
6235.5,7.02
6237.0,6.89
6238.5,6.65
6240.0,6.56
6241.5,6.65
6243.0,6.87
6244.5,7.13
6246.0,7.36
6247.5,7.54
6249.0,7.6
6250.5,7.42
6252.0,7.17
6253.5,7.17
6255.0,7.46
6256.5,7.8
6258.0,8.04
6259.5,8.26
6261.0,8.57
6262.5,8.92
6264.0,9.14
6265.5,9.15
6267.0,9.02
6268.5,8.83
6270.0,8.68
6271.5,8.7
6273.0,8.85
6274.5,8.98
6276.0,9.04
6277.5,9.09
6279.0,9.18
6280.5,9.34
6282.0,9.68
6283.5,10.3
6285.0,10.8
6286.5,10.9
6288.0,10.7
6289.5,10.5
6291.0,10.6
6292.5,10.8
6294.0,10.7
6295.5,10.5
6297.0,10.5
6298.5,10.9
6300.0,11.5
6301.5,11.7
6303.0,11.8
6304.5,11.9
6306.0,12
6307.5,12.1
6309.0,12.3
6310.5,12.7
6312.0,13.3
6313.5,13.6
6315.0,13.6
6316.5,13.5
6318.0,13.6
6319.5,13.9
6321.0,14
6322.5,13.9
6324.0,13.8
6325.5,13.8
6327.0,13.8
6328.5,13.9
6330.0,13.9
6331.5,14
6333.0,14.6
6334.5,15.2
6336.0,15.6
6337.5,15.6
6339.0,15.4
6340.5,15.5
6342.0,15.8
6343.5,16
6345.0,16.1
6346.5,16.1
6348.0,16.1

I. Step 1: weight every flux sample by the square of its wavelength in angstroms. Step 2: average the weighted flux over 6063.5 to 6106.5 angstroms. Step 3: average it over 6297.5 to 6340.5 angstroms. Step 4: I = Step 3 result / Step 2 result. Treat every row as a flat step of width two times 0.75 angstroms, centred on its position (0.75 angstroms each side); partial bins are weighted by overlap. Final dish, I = 1.09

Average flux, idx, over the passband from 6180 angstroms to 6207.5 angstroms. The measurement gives 7.75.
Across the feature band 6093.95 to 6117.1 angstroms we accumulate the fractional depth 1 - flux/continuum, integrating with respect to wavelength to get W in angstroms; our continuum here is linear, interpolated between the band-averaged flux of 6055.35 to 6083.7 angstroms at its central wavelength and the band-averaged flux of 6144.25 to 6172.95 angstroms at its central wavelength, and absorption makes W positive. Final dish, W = -3.9 angstroms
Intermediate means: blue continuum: 12.8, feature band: 13.8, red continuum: 10.2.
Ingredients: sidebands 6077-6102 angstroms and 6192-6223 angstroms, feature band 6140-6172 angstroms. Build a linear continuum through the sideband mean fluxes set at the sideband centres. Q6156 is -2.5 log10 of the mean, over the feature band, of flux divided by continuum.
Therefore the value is -0.06 mag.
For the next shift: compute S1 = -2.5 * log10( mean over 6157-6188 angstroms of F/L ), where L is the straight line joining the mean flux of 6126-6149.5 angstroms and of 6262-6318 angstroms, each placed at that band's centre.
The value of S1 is 0.45 mag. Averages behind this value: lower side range 13.5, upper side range 10.7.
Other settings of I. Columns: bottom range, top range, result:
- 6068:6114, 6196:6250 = 0.55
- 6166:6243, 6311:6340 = 1.98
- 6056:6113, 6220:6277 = 0.60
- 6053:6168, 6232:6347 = 0.91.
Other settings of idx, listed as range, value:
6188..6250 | 7.05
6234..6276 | 7.87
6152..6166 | 9.74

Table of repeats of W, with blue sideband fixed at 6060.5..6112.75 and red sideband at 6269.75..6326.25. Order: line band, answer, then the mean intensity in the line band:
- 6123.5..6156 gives -0.75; 13.1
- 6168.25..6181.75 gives 4.33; 8.48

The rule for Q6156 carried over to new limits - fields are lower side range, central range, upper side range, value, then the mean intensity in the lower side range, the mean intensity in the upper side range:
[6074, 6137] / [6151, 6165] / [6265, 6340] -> 0.28 mag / 13.4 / 11.8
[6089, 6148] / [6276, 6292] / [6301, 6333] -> 0.30 mag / 13.5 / 13.2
